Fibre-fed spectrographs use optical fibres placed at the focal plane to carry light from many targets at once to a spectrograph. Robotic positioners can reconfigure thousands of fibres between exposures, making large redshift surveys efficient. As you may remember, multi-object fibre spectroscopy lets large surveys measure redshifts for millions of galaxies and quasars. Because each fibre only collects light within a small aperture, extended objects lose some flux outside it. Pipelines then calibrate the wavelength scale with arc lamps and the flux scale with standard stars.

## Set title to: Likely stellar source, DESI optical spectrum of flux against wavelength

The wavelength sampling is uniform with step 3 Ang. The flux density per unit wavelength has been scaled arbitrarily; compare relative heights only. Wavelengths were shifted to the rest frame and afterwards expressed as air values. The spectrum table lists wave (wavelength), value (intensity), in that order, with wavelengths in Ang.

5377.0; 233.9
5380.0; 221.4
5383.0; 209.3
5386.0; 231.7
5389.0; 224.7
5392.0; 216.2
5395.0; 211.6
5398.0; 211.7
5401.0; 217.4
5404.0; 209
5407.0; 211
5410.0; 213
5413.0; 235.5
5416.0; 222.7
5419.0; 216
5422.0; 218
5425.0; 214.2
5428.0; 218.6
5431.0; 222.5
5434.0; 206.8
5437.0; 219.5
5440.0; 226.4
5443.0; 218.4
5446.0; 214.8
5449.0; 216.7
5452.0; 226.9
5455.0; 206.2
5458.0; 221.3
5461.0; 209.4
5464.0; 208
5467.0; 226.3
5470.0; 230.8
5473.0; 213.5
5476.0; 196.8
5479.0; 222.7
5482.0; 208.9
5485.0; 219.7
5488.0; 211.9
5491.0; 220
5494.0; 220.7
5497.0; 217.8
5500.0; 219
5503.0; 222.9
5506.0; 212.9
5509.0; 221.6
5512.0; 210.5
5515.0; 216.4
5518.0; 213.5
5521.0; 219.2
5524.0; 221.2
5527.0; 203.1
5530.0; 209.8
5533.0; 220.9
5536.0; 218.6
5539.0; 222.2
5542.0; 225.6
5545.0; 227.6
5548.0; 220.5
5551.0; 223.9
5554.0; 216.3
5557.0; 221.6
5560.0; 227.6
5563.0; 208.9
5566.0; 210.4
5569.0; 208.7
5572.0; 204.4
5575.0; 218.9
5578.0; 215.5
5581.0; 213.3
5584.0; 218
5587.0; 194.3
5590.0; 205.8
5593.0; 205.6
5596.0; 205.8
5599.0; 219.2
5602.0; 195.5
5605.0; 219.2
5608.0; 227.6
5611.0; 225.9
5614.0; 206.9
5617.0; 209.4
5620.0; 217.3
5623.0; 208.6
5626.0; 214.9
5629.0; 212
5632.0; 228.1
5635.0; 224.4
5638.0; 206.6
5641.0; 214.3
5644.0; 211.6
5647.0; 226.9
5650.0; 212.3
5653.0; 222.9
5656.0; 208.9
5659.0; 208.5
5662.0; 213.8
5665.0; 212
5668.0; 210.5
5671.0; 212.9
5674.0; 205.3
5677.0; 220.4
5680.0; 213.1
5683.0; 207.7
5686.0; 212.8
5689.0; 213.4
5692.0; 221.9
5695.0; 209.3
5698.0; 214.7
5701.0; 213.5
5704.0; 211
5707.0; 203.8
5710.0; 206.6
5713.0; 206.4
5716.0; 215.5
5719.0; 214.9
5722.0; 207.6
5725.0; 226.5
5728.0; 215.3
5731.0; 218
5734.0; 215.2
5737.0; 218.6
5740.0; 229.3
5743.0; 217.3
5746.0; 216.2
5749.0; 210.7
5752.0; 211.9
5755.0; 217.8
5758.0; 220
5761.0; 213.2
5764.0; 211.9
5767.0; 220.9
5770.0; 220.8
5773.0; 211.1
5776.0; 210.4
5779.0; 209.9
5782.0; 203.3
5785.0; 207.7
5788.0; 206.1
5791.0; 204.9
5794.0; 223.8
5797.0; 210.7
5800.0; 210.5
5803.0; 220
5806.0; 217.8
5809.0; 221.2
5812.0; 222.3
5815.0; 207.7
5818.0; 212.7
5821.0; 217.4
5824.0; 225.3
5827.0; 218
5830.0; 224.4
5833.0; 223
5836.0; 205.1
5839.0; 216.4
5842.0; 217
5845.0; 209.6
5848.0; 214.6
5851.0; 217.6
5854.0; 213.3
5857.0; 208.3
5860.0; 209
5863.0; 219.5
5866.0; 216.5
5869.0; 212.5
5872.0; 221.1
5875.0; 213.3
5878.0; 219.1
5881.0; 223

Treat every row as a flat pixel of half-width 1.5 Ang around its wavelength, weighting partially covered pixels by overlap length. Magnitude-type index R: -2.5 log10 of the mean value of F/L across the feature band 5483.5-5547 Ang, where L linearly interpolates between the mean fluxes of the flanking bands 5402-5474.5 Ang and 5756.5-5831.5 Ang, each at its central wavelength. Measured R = 0.00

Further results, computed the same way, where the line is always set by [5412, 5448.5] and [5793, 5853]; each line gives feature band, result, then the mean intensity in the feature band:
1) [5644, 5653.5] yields -0.01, 219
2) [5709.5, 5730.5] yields 0.02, 214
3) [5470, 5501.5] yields 0.01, 216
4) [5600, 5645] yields 0.02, 215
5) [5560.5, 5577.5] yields 0.03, 212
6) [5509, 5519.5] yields 0.02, 215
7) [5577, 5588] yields 0.04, 211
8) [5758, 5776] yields 0.01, 216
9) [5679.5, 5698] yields 0.02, 213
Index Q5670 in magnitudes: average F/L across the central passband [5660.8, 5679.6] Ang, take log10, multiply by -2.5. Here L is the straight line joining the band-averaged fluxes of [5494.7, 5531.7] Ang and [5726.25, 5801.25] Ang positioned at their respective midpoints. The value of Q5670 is 0.01 mag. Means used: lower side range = 216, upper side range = 214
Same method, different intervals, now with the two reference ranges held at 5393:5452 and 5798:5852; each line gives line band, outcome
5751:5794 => 0.021 mag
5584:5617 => 0.031 mag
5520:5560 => -0.012 mag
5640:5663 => 0.010 mag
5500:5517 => 0.001 mag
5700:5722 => 0.035 mag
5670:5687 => 0.025 mag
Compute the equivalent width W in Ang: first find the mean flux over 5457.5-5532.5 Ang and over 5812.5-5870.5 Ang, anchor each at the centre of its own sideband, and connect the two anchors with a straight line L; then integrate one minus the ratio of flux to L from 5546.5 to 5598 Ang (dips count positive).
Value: 0.67 Ang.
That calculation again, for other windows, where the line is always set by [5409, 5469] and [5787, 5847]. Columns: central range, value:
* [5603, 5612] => -0.2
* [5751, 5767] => 0.0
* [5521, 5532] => 0.2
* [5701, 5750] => 0.4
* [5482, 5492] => 0.1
